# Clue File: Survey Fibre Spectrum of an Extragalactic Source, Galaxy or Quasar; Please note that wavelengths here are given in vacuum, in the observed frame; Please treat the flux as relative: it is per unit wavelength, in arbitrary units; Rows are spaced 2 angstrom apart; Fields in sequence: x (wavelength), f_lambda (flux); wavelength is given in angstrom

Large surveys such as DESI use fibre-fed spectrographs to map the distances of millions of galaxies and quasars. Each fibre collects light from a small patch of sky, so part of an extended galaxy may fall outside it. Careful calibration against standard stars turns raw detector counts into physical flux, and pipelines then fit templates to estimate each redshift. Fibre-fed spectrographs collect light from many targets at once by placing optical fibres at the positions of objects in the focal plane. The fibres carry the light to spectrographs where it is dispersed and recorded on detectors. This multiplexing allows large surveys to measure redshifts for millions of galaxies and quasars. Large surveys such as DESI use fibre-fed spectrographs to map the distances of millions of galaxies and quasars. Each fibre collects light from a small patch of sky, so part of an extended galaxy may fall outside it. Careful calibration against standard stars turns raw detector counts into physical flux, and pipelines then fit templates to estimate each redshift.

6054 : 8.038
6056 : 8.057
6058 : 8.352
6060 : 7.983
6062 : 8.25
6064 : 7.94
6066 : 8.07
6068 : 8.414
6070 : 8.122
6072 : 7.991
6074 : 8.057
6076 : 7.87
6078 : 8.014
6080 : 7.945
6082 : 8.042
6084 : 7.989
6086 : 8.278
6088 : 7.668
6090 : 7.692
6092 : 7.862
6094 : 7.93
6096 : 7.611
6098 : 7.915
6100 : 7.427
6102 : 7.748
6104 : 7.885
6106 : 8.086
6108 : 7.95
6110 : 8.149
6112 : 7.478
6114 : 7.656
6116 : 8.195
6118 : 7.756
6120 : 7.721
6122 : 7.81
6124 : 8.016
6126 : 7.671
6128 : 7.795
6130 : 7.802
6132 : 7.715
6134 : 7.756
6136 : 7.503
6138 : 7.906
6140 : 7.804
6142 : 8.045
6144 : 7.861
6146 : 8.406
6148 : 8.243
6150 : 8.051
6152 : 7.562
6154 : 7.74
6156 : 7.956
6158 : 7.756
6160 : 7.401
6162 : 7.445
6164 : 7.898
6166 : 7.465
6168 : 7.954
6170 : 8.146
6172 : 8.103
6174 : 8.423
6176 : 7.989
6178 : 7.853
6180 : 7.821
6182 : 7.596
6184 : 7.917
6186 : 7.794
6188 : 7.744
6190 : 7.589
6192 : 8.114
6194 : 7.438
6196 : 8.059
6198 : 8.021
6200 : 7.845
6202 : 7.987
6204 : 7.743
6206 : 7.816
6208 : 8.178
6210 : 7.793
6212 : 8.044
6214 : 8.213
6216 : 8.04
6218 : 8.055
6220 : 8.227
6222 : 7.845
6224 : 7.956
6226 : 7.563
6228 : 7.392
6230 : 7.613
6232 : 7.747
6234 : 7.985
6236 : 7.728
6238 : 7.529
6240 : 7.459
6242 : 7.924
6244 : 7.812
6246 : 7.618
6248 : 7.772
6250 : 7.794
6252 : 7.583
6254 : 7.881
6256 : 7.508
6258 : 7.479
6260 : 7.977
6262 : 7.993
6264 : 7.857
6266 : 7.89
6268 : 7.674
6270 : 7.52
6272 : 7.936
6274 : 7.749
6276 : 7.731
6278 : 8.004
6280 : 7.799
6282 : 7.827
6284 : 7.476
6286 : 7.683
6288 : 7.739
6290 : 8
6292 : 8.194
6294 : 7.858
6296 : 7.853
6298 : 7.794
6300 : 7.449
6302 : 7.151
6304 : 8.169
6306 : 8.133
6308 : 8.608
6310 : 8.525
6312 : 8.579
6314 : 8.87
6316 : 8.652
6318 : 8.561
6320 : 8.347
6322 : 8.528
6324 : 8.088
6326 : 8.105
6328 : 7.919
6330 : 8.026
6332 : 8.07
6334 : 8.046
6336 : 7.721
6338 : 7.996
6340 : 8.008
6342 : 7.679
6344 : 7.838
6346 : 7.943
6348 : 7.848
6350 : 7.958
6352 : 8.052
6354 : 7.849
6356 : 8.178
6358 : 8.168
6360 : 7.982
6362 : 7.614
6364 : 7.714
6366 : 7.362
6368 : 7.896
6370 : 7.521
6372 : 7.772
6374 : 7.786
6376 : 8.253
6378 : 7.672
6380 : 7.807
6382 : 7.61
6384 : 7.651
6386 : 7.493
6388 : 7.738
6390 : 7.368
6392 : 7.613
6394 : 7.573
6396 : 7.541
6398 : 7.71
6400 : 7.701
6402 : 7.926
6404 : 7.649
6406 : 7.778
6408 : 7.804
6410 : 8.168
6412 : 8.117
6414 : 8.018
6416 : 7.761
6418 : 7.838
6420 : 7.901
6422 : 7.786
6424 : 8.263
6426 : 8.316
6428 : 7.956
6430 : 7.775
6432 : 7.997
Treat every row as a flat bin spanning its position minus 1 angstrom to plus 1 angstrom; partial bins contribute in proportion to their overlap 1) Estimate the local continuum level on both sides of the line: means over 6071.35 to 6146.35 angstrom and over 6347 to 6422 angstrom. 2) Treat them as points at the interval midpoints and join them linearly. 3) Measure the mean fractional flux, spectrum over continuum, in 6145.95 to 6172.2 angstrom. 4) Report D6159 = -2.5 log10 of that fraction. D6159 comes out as 0.00 mag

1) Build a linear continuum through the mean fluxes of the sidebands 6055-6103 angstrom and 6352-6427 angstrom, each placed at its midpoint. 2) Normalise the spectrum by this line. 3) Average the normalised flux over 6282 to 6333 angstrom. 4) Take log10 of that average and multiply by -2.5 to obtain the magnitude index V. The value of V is -0.03 mag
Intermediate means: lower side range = 7.97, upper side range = 7.81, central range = 8.09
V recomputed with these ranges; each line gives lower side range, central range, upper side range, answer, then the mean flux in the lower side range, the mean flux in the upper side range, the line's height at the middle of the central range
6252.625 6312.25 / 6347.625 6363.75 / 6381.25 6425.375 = -0.02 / 7.86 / 7.78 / 7.81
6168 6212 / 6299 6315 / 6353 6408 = -0.05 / 7.91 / 7.74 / 7.8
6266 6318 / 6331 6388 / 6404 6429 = 0.02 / 7.97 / 7.96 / 7.97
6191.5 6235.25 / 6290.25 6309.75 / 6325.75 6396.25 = -0.01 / 7.89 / 7.82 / 7.85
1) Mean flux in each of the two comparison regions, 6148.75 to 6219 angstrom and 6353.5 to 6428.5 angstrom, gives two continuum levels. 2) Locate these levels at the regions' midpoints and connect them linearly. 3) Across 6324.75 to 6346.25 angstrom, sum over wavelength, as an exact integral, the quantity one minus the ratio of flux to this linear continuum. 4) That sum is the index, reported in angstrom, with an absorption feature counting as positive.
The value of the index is -0.3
